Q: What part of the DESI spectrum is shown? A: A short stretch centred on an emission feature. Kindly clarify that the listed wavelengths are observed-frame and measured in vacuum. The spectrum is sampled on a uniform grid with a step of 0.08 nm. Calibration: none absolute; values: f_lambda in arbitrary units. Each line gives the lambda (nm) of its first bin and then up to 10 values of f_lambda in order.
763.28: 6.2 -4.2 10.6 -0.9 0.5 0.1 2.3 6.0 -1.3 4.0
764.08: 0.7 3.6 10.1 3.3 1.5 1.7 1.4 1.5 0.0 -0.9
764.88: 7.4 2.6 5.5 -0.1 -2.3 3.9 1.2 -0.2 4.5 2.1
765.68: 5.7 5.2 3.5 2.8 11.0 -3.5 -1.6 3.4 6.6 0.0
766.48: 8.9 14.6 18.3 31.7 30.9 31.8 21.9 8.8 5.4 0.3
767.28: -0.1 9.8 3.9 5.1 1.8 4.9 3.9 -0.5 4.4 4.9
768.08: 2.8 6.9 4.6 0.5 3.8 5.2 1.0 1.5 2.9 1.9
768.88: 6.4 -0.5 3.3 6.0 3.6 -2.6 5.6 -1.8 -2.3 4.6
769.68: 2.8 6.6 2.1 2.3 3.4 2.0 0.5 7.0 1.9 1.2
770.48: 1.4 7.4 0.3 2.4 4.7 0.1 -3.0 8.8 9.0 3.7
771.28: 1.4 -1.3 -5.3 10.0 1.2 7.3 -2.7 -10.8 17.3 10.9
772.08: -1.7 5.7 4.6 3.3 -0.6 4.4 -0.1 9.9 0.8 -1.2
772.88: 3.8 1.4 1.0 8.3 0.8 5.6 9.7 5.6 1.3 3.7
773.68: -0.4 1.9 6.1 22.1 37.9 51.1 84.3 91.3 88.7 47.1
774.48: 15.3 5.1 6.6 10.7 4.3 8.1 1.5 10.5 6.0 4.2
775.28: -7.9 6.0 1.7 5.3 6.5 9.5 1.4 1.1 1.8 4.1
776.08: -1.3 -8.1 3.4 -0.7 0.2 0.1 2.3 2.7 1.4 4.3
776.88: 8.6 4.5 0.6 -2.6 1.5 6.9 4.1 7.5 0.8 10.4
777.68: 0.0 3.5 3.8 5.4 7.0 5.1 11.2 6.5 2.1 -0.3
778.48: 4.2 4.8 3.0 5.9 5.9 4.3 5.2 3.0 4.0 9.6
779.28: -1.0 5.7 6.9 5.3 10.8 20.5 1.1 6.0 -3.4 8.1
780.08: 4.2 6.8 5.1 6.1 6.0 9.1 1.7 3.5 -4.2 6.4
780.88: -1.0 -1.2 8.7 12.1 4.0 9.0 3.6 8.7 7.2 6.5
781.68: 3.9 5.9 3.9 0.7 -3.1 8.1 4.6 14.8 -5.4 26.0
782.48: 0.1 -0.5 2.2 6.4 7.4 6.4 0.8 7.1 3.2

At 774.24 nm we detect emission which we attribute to [O III]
